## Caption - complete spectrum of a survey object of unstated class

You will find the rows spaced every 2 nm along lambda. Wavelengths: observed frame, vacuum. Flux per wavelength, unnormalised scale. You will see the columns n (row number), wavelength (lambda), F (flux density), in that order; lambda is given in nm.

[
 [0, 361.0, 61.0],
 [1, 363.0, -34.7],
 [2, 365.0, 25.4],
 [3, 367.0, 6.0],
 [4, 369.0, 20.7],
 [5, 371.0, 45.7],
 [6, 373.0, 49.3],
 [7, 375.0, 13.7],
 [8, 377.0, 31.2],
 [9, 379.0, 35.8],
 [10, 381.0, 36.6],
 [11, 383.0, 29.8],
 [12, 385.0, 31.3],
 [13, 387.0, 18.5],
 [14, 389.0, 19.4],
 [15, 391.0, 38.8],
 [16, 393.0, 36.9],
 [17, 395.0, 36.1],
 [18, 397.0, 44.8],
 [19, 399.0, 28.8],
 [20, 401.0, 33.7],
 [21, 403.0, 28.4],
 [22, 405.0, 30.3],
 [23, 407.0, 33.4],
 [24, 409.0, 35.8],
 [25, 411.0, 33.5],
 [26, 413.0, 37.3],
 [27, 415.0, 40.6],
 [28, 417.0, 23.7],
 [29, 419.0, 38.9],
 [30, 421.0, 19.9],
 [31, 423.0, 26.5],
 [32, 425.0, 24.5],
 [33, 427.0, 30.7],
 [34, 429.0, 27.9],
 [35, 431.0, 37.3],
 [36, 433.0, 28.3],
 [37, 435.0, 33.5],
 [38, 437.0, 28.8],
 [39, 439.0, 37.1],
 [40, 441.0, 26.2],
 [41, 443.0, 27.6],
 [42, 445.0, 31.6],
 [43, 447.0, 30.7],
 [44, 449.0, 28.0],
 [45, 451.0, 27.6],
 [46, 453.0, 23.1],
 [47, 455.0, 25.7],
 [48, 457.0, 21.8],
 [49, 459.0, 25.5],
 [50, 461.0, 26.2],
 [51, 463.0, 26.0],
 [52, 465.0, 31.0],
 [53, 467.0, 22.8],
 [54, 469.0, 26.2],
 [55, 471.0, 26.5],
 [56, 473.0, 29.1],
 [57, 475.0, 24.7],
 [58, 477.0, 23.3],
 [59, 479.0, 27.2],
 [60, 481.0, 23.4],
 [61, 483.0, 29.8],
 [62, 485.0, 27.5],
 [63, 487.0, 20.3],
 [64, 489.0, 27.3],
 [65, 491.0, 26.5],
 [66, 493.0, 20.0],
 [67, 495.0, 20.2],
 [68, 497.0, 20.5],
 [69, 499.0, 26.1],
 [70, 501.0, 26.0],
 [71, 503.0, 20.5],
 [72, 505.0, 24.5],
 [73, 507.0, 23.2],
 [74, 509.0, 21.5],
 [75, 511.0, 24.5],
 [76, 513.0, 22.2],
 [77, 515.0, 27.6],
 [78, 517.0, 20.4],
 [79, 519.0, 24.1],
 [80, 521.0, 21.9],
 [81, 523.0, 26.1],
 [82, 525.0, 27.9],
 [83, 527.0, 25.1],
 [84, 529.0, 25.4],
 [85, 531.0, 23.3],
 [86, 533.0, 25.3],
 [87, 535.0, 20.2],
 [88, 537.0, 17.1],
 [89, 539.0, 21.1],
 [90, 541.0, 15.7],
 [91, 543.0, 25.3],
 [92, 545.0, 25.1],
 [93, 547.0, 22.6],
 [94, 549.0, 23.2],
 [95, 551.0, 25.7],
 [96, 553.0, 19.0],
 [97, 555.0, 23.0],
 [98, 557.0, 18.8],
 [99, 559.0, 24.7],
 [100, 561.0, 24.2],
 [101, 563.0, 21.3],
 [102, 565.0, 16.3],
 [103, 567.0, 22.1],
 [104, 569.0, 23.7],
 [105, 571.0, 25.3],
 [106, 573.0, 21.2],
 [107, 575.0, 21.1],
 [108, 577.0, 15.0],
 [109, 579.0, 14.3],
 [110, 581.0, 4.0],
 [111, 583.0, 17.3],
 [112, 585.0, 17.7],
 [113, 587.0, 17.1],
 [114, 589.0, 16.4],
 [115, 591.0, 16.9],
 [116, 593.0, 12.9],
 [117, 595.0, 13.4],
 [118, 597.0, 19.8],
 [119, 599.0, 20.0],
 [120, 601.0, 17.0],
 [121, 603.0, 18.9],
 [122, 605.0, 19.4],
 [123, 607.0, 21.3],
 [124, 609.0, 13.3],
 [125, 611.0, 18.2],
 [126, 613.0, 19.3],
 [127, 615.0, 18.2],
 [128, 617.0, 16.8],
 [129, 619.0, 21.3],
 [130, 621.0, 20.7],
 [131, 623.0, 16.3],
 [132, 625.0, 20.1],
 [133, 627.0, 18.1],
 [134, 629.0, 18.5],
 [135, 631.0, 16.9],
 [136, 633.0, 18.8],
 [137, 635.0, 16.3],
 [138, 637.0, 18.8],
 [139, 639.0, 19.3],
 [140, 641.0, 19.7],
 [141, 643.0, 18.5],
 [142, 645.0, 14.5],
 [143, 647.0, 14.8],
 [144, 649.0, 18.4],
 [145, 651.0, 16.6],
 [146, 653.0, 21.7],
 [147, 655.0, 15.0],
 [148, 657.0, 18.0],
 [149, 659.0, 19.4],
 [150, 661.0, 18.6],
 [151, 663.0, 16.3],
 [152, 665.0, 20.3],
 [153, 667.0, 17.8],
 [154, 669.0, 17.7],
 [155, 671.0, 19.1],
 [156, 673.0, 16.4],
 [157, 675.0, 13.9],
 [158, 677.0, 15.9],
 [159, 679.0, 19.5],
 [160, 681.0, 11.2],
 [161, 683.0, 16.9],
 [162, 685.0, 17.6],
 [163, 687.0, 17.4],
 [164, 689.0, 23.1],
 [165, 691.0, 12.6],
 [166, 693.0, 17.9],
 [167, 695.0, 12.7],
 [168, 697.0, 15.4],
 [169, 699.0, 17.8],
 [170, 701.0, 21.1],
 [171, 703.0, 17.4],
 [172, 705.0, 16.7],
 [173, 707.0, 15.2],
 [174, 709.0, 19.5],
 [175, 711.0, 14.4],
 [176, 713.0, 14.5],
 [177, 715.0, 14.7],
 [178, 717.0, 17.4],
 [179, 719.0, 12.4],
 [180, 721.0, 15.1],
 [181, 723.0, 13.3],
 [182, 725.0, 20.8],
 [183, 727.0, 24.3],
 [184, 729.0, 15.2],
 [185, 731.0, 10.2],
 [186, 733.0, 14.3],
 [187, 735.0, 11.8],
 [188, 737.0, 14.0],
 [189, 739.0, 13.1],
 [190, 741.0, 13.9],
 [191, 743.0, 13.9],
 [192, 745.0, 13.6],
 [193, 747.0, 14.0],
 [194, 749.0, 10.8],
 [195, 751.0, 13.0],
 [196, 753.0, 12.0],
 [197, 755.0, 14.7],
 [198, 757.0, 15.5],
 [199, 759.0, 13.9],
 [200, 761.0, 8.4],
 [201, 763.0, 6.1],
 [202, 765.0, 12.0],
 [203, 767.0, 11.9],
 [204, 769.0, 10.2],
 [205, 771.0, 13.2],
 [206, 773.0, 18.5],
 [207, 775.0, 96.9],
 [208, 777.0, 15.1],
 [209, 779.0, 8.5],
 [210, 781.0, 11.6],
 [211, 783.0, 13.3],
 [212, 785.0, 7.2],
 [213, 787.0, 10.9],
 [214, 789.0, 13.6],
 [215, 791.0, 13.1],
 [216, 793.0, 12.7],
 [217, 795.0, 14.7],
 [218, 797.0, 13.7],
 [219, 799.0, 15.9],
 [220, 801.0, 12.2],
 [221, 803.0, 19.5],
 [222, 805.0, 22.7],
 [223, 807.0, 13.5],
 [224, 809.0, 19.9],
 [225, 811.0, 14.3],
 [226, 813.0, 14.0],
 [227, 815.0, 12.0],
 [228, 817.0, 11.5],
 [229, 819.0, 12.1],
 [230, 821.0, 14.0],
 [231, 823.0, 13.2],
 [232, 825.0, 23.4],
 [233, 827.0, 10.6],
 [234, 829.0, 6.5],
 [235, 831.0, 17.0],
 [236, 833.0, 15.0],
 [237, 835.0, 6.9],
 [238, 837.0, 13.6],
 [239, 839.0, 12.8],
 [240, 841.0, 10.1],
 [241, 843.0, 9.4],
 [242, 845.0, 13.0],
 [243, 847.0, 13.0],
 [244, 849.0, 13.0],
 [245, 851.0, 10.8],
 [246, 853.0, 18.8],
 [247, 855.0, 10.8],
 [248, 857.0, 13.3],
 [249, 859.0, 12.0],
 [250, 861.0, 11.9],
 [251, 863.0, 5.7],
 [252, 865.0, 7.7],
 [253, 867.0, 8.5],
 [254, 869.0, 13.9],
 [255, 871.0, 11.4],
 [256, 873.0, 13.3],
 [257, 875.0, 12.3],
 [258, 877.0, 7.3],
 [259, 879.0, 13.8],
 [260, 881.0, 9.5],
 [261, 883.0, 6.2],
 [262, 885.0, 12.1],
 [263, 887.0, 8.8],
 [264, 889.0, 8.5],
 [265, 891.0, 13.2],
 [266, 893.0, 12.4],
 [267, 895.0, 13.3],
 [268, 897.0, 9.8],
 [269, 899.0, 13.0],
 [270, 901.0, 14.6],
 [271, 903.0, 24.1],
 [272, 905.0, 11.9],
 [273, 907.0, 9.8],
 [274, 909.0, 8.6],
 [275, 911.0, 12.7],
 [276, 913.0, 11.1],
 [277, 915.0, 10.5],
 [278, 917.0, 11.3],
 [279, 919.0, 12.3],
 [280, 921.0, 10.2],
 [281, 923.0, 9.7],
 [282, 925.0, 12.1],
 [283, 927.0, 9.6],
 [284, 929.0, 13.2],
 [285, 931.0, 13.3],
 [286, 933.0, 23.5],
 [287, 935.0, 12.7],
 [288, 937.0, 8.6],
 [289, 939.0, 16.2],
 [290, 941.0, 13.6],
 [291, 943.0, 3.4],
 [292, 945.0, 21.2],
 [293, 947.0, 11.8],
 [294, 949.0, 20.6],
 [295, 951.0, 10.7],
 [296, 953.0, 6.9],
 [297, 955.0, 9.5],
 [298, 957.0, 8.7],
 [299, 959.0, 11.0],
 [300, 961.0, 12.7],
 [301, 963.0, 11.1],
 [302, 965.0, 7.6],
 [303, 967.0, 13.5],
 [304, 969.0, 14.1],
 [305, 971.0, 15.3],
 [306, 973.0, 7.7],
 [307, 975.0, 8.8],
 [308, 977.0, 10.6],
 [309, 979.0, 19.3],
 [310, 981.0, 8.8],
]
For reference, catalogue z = 1.08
